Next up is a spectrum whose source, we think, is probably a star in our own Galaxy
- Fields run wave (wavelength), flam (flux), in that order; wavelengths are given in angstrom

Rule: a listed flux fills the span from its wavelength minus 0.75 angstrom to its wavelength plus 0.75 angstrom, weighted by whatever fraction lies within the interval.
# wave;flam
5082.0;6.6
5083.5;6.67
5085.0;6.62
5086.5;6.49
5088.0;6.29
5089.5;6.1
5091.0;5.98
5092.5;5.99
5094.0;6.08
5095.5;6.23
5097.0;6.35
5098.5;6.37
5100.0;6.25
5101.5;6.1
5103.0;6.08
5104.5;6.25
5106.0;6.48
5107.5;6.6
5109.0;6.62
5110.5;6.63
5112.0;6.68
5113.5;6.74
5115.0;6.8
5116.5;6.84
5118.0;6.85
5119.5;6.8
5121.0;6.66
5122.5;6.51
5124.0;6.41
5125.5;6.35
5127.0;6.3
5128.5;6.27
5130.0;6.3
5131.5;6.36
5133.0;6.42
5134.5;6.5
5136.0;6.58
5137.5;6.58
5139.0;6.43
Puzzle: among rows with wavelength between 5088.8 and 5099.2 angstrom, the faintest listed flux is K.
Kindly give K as 5.98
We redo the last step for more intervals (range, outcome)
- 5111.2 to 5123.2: 6.51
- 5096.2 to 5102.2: 6.1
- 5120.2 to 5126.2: 6.35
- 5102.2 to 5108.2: 6.08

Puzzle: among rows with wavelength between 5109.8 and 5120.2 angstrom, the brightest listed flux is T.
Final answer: 6.85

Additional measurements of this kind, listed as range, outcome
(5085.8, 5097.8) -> 6.49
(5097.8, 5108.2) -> 6.6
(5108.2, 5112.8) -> 6.68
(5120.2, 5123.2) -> 6.66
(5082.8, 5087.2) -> 6.67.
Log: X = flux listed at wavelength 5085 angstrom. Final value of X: 6.62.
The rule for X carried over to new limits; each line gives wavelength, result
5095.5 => 6.23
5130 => 6.3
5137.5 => 6.58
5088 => 6.29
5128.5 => 6.27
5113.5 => 6.74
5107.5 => 6.6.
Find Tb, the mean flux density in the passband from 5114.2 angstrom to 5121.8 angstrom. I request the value 6.79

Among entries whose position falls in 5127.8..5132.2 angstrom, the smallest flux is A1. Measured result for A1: 6.27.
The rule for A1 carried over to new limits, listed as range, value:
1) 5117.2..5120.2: 6.8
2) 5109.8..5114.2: 6.63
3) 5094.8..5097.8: 6.23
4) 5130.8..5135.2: 6.36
